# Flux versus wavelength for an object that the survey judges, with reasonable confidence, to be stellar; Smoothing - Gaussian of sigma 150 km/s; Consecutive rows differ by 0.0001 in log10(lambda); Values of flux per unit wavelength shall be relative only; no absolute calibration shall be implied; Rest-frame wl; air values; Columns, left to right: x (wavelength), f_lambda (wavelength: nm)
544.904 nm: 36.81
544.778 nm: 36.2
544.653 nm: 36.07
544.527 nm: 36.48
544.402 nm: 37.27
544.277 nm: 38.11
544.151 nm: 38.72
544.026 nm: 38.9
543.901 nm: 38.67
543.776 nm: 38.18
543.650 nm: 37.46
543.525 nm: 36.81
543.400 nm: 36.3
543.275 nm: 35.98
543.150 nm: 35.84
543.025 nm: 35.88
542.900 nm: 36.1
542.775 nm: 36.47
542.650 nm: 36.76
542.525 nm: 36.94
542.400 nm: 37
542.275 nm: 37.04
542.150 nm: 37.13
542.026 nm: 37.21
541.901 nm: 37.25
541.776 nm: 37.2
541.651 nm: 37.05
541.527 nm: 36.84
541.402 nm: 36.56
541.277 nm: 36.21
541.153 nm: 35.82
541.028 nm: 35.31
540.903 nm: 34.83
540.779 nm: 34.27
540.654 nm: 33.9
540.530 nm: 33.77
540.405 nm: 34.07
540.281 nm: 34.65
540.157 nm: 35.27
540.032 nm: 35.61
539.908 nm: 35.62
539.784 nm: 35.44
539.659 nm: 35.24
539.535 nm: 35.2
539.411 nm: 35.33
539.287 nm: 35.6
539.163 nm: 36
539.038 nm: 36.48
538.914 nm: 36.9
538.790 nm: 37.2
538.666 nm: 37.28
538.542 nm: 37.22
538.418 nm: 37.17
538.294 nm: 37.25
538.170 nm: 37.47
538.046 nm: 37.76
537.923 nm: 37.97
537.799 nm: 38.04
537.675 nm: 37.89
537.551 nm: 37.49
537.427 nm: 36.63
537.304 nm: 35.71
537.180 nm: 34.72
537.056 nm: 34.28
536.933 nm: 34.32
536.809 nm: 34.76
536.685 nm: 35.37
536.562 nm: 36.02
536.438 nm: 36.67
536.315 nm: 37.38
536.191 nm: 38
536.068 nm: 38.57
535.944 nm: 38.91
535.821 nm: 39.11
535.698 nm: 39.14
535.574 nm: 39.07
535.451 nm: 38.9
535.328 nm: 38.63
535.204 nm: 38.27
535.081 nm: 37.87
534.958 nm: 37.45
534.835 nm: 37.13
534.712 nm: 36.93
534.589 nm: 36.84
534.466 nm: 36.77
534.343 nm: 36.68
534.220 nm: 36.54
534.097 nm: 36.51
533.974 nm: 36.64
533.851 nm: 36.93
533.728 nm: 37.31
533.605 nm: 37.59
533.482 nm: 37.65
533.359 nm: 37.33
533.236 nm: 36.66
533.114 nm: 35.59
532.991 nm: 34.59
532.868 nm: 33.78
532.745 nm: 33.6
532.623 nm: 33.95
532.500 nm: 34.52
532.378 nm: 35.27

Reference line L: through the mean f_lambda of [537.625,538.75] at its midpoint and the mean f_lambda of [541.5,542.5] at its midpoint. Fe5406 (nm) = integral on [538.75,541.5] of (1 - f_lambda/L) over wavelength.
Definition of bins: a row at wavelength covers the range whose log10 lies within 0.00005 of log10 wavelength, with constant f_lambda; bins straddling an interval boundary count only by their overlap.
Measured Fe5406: 0.141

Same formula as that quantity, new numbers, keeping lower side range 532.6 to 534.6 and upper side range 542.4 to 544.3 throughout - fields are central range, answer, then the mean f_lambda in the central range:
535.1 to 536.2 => -0.07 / 38.7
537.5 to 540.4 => 0.02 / 36.5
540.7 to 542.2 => 0.03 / 36.3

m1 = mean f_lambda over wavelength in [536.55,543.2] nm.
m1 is 36.1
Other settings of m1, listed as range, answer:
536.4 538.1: 36.3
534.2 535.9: 37.9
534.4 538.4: 37.2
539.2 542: 35.5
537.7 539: 37.4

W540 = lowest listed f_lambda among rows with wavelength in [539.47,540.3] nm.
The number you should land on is 34.65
